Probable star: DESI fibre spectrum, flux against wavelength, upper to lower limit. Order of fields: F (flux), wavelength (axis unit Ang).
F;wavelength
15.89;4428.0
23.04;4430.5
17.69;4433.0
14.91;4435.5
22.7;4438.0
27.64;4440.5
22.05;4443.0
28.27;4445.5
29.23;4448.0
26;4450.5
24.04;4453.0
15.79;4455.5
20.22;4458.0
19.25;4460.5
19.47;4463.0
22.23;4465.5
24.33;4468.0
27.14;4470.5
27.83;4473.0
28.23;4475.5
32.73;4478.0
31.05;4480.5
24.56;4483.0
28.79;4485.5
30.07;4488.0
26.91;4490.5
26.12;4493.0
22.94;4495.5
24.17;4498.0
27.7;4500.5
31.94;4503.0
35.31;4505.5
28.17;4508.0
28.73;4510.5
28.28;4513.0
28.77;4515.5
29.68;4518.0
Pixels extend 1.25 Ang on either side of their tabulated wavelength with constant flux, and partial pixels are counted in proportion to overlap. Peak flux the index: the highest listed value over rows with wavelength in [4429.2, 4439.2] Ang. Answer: 23.04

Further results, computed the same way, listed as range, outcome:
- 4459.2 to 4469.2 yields 24.33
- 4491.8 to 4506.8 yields 35.31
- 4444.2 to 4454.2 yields 29.23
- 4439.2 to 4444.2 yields 27.64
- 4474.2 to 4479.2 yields 32.73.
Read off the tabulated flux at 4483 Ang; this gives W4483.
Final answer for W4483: 24.56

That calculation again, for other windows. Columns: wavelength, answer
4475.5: 28.23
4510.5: 28.73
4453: 24.04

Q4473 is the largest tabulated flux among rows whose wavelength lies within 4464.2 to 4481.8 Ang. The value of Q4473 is 32.73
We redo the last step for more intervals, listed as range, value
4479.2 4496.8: 31.05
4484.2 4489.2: 30.07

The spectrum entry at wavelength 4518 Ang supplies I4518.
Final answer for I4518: 29.68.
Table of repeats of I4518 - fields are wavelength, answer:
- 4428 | 15.89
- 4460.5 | 19.25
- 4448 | 29.23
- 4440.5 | 27.64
